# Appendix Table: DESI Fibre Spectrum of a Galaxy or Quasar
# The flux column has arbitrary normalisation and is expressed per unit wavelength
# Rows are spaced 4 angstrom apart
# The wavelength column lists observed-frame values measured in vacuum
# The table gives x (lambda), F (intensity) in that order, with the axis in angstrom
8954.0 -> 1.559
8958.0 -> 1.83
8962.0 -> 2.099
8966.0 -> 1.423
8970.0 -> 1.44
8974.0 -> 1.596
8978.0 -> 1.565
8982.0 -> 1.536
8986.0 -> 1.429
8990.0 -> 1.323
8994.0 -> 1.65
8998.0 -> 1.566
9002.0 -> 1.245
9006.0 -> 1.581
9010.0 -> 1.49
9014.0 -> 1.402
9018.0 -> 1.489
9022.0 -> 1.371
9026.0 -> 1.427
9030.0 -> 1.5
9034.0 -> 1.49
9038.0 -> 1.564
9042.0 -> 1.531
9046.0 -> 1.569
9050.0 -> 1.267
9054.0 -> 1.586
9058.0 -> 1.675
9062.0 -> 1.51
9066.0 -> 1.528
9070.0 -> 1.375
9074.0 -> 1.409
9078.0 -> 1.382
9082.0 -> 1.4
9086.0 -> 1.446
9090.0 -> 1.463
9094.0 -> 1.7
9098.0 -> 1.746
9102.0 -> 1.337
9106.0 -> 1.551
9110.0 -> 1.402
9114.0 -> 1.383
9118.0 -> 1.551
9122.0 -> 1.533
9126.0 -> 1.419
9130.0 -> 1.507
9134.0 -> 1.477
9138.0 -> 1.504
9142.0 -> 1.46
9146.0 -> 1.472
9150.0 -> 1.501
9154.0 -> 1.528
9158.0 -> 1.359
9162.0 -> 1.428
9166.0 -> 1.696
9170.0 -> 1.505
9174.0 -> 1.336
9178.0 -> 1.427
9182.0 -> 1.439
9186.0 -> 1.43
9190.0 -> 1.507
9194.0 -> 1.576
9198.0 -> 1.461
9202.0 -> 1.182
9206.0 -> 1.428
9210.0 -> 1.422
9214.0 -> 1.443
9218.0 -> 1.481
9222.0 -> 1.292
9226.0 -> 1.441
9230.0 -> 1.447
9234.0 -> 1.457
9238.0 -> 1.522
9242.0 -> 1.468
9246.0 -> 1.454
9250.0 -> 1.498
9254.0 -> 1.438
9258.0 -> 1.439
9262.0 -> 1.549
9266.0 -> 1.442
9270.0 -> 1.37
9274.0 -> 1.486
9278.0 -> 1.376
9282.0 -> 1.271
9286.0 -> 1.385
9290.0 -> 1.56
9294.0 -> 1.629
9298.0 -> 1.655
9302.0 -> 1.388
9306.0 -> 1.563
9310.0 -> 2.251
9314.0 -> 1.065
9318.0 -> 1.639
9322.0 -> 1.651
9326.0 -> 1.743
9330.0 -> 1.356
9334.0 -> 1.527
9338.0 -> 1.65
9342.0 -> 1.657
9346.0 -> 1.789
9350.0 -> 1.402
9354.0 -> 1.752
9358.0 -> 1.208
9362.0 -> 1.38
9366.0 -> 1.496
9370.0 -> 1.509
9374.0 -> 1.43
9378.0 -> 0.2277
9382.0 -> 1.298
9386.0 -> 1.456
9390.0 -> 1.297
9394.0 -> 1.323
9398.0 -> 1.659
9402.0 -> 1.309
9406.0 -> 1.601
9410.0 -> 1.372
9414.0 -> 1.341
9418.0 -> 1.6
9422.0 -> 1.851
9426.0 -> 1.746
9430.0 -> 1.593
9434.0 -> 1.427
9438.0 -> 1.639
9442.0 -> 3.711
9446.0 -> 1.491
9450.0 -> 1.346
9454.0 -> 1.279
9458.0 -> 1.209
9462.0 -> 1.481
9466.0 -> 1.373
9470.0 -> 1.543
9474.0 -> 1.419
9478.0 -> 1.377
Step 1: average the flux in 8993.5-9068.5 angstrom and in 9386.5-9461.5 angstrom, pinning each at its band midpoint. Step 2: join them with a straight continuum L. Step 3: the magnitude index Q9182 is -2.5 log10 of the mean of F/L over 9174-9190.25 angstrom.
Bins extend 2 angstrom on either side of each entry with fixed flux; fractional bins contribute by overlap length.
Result 0.07 mag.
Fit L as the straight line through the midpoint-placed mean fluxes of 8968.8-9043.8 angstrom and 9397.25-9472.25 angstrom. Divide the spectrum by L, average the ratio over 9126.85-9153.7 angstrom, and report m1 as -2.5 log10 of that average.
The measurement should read 0.03 mag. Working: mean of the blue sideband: 1.48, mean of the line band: 1.49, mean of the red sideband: 1.61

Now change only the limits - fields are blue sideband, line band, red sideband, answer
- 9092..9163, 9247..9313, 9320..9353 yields 0.04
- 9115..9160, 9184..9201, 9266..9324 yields 0.01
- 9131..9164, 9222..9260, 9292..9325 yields 0.07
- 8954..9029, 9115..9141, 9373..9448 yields 0.03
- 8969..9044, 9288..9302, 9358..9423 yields -0.13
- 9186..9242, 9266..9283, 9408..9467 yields 0.08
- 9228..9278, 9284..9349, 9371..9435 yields -0.11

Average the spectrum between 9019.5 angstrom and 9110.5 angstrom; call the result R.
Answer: 1.49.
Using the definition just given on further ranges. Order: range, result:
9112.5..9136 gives 1.48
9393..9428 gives 1.54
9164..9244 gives 1.45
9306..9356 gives 1.62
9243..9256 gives 1.46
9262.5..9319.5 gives 1.51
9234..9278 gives 1.46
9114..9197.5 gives 1.48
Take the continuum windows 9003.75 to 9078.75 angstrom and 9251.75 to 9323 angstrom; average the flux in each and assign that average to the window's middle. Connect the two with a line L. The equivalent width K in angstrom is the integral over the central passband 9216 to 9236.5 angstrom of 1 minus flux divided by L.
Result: 1.0 angstrom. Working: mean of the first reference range 1.48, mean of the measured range 1.43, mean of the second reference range 1.51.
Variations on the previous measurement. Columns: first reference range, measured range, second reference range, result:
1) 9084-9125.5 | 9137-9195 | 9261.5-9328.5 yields 1.5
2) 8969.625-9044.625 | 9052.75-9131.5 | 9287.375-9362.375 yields 0.8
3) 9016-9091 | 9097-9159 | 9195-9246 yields -1.3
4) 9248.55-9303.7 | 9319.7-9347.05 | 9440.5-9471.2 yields -1.7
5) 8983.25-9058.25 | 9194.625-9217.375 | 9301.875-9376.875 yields 1.6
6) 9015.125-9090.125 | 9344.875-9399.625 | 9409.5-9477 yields 7.7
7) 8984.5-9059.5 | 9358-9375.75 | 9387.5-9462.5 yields 1.7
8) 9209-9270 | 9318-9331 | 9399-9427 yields -1.0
